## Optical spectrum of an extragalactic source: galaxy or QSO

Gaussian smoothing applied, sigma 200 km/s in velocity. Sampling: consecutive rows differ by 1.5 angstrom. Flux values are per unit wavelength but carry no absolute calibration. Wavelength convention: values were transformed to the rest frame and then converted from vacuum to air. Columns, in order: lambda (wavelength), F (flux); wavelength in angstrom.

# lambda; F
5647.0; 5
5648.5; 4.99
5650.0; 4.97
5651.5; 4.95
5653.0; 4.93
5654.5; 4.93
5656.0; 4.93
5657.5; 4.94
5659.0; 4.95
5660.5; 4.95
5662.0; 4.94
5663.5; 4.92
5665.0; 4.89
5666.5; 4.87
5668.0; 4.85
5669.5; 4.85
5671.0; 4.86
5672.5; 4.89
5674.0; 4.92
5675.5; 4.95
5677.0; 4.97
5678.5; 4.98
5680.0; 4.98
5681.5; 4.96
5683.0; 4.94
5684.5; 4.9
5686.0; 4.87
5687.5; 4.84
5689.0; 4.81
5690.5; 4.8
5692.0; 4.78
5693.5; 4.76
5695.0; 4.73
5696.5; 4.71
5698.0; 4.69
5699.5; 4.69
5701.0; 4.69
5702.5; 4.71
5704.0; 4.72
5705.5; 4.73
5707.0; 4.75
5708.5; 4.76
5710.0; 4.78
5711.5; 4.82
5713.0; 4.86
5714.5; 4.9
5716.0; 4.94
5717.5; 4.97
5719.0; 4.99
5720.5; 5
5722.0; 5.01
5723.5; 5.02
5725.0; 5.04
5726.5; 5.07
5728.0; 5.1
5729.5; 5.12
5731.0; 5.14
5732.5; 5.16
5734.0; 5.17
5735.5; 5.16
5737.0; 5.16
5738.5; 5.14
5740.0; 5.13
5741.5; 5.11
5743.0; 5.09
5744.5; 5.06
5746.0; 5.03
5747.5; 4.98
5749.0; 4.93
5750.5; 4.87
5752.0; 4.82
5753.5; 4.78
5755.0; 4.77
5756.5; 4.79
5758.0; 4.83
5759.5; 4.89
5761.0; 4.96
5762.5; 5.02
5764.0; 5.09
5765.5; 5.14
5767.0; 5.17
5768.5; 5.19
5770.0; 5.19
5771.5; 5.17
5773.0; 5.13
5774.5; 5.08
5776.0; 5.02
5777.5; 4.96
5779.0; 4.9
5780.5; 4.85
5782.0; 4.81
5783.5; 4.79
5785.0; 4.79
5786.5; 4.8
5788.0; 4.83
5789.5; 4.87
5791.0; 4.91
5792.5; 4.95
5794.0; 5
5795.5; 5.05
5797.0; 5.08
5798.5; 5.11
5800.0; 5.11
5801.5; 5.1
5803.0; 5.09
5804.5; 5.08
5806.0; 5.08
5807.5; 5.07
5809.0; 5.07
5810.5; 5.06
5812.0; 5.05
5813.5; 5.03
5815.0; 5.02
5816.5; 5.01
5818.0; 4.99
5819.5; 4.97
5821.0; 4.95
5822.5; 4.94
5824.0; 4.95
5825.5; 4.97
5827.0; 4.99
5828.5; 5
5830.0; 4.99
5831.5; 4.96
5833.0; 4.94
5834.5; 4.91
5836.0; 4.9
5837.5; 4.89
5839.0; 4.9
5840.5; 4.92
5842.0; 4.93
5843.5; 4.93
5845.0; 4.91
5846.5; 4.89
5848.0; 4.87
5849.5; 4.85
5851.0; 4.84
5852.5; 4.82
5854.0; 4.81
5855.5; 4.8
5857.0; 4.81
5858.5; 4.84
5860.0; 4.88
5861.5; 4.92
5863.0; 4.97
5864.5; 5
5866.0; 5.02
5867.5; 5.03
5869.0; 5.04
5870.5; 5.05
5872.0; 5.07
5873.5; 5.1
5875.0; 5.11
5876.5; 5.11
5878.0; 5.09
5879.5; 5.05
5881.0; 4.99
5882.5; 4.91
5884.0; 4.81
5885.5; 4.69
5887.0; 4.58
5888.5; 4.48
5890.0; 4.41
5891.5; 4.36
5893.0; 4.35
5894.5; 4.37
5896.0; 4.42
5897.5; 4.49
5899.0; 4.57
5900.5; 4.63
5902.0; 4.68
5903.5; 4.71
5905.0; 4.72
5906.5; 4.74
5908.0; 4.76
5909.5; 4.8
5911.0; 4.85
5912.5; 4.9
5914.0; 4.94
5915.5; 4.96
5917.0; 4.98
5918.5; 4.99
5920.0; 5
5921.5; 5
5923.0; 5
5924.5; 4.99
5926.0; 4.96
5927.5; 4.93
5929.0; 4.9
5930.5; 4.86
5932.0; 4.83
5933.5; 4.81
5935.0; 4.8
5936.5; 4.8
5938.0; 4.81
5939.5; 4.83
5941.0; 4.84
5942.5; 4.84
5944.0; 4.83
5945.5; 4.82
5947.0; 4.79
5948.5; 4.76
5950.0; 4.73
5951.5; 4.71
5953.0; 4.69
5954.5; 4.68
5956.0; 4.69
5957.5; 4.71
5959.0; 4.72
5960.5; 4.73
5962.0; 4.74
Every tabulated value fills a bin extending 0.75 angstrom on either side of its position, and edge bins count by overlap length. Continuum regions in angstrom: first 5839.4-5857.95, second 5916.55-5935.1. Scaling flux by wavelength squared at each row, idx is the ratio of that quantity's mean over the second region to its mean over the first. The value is 1.0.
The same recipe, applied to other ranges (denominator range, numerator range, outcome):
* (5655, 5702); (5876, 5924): 1.06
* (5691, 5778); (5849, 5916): 1.02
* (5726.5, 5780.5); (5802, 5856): 1.01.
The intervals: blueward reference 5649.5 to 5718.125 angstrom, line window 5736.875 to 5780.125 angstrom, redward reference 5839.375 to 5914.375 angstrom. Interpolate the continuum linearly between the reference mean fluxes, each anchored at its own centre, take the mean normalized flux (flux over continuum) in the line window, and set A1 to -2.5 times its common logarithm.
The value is -0.037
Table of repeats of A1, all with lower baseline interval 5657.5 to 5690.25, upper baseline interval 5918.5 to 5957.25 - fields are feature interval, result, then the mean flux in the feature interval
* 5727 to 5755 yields -0.03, 5.05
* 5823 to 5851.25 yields -0.01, 4.92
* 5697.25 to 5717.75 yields 0.03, 4.78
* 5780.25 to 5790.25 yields 0.01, 4.82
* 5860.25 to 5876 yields -0.04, 5.03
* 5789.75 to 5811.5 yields -0.04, 5.05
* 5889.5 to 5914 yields 0.05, 4.62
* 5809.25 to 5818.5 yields -0.03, 5.03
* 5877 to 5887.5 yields -0.01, 4.89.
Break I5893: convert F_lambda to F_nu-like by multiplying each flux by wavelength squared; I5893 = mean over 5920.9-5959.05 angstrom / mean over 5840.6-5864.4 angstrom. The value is 1.0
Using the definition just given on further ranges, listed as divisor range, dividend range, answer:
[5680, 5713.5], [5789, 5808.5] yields 1.09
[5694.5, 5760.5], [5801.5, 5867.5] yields 1.04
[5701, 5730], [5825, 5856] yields 1.04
